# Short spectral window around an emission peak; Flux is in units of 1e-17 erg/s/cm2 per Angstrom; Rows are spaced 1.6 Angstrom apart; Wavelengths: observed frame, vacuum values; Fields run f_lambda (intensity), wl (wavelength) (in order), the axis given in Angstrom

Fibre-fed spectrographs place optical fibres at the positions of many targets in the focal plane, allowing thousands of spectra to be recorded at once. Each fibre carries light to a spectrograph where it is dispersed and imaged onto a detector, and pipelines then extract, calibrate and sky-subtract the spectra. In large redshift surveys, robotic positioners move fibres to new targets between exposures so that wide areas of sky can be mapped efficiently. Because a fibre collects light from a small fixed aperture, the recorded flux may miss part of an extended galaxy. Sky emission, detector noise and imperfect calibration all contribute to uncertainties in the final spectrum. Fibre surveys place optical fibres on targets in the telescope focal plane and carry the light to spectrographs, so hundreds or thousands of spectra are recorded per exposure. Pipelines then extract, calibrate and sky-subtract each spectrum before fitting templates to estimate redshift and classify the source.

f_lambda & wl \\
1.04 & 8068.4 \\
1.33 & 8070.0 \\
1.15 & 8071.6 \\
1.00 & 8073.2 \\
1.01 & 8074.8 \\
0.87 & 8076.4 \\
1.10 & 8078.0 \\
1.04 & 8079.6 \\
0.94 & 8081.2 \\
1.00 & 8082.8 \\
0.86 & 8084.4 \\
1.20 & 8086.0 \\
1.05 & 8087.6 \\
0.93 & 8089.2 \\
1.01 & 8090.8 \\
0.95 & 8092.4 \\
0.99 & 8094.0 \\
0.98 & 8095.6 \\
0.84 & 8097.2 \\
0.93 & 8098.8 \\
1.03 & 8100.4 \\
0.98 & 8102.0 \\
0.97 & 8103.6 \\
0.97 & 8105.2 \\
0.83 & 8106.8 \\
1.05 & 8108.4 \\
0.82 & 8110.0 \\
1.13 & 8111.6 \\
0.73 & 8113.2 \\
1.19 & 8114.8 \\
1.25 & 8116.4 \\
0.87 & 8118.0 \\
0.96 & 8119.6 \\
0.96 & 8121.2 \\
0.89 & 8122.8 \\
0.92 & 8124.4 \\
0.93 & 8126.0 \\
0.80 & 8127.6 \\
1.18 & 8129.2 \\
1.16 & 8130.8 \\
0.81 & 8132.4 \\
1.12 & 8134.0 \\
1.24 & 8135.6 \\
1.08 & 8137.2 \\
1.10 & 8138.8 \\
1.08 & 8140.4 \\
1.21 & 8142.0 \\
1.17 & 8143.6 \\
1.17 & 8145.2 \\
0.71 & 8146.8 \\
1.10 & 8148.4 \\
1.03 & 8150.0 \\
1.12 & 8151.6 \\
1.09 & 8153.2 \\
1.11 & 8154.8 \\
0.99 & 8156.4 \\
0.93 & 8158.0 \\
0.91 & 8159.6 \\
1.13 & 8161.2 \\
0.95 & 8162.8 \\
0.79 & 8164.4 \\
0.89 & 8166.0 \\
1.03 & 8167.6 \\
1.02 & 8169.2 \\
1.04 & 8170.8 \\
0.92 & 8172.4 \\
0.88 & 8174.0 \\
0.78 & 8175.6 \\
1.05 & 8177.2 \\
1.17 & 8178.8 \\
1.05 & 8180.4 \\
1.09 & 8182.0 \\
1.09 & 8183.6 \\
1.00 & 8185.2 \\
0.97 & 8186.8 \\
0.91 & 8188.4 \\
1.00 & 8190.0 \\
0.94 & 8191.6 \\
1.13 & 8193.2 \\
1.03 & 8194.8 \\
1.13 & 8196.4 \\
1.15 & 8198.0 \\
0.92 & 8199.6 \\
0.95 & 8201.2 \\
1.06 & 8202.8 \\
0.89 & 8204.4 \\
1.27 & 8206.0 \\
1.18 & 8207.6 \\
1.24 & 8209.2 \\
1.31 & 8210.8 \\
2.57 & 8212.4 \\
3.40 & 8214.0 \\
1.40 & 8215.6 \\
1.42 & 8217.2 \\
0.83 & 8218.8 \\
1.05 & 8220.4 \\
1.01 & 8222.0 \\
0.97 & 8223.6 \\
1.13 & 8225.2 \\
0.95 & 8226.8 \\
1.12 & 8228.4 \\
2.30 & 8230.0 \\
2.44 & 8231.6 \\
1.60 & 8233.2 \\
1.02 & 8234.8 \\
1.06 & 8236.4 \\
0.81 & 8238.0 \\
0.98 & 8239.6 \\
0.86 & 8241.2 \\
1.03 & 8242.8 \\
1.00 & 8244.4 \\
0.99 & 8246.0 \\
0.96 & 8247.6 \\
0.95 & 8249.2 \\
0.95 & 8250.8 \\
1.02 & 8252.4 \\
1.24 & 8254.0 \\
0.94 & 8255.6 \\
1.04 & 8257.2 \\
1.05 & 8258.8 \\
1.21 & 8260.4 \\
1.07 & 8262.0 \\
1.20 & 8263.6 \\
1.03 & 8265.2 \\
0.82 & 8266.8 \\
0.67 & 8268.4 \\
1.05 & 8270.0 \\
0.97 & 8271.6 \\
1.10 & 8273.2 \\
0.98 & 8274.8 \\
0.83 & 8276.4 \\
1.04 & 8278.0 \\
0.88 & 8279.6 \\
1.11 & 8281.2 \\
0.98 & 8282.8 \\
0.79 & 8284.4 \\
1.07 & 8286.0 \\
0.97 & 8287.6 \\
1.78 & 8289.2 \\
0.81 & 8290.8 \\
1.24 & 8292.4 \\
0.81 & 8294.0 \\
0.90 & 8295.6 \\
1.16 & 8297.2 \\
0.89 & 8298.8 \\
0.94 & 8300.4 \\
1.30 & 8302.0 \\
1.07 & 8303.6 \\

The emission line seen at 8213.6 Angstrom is [S II] 6716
